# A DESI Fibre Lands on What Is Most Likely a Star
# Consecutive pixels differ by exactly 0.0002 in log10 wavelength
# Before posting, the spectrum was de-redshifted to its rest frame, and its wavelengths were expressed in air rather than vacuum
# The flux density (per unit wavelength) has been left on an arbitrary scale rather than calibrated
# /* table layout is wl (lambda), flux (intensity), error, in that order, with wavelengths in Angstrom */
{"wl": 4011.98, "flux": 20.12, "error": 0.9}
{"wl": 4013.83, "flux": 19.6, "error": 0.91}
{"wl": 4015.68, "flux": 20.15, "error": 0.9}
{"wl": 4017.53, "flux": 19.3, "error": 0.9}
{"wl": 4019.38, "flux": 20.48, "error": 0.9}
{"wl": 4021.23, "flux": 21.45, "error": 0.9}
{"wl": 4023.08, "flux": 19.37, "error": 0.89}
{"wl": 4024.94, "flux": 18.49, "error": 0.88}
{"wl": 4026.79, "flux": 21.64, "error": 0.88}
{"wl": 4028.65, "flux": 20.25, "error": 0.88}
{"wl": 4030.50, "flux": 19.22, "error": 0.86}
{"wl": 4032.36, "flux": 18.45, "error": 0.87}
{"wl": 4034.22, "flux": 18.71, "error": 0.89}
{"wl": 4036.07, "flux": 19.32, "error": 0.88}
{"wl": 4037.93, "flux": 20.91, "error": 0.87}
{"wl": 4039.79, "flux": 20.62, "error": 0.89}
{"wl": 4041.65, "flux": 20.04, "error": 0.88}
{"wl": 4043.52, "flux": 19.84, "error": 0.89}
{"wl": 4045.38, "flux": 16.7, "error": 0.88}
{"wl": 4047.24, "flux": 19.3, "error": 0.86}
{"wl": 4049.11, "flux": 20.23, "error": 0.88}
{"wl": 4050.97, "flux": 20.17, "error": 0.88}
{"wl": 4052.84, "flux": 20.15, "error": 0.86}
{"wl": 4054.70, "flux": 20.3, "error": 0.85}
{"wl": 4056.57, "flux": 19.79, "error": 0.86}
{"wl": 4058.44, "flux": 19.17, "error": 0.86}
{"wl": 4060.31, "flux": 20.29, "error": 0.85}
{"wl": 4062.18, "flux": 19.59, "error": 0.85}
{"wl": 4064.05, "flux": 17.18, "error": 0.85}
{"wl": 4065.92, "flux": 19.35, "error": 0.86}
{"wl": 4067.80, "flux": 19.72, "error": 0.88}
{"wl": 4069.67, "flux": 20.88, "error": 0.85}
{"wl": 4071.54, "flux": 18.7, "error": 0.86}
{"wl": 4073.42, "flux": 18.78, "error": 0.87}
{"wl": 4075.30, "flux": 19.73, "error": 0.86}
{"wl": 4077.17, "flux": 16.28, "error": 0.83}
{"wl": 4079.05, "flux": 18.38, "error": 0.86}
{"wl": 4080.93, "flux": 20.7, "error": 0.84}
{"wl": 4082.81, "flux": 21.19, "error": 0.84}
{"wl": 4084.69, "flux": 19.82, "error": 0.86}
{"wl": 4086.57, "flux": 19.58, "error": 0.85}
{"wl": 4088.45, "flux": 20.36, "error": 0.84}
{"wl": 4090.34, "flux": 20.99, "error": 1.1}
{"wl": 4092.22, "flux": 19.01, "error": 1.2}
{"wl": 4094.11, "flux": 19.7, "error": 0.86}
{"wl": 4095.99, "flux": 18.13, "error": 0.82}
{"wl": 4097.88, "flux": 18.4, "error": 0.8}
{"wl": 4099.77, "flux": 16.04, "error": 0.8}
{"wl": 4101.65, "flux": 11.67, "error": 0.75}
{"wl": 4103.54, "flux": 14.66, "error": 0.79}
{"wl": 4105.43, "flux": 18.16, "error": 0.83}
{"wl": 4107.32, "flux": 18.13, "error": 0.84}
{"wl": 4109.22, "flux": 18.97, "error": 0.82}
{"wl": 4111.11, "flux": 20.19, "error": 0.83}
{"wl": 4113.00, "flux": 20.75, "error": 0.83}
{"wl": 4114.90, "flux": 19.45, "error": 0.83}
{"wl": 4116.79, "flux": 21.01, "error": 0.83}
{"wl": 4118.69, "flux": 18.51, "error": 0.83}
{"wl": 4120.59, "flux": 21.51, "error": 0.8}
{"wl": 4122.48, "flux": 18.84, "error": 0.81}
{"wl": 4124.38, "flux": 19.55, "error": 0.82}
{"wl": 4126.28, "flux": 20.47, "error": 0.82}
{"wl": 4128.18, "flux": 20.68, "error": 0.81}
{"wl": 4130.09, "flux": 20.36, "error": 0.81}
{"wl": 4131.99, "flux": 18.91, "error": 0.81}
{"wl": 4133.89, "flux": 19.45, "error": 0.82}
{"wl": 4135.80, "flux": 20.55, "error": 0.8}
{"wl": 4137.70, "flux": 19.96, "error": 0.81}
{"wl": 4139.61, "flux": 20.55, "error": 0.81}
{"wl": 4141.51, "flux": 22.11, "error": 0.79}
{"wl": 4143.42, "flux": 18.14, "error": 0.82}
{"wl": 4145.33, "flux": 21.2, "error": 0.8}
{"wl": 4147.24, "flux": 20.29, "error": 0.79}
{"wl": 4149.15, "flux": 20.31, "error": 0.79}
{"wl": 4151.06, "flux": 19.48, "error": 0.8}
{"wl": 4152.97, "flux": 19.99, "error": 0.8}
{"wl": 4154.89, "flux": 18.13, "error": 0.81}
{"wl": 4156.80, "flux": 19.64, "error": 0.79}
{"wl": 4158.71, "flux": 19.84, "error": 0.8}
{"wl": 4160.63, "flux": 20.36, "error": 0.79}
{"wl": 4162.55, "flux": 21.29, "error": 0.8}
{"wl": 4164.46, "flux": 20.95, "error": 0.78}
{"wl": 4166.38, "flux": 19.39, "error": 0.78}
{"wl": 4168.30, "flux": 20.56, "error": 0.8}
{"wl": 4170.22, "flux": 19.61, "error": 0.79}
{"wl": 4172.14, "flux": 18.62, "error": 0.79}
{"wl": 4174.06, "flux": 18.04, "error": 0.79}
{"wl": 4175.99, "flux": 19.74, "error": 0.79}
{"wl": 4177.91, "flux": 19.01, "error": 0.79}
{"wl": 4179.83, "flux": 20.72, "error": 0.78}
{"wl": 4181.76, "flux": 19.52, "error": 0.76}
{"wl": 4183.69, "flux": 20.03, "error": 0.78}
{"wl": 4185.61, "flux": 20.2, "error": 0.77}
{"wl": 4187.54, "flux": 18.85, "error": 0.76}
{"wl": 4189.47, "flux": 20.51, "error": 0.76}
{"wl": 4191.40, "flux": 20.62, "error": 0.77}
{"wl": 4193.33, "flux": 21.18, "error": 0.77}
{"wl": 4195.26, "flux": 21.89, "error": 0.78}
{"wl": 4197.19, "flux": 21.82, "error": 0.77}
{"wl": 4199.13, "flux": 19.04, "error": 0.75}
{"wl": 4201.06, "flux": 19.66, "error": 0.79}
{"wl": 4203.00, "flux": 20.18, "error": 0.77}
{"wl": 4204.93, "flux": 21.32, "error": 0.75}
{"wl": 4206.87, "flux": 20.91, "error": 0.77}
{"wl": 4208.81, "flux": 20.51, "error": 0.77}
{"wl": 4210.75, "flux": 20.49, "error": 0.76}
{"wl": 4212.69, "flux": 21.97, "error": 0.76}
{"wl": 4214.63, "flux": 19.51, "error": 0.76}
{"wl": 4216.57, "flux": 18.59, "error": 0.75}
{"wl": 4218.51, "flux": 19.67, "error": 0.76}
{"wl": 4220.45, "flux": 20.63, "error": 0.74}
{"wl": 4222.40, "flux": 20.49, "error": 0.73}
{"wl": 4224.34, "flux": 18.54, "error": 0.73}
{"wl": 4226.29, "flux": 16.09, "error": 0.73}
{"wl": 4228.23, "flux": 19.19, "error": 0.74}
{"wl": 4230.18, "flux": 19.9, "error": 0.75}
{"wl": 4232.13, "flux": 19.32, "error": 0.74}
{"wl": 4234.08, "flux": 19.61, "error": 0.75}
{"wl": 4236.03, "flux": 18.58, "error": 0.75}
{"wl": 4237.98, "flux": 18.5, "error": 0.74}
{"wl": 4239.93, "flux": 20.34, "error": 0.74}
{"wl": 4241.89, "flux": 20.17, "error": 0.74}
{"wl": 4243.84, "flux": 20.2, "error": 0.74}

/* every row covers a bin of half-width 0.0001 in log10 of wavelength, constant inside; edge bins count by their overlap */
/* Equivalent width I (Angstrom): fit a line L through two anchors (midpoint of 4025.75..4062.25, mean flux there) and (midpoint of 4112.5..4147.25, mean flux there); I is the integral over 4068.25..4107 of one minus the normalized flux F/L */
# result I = 2.6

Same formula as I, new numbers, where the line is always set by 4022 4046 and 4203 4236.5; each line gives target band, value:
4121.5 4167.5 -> -0.82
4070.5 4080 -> 0.58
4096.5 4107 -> 1.93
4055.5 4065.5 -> 0.18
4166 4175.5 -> 0.21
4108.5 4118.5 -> -0.17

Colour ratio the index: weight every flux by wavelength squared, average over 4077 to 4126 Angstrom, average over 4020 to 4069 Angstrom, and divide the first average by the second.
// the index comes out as 0.99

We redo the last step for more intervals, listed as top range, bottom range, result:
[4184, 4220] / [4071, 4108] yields 1.17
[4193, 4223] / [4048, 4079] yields 1.13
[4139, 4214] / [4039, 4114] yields 1.11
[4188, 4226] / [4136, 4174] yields 1.04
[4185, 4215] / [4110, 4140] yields 1.06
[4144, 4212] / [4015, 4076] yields 1.09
